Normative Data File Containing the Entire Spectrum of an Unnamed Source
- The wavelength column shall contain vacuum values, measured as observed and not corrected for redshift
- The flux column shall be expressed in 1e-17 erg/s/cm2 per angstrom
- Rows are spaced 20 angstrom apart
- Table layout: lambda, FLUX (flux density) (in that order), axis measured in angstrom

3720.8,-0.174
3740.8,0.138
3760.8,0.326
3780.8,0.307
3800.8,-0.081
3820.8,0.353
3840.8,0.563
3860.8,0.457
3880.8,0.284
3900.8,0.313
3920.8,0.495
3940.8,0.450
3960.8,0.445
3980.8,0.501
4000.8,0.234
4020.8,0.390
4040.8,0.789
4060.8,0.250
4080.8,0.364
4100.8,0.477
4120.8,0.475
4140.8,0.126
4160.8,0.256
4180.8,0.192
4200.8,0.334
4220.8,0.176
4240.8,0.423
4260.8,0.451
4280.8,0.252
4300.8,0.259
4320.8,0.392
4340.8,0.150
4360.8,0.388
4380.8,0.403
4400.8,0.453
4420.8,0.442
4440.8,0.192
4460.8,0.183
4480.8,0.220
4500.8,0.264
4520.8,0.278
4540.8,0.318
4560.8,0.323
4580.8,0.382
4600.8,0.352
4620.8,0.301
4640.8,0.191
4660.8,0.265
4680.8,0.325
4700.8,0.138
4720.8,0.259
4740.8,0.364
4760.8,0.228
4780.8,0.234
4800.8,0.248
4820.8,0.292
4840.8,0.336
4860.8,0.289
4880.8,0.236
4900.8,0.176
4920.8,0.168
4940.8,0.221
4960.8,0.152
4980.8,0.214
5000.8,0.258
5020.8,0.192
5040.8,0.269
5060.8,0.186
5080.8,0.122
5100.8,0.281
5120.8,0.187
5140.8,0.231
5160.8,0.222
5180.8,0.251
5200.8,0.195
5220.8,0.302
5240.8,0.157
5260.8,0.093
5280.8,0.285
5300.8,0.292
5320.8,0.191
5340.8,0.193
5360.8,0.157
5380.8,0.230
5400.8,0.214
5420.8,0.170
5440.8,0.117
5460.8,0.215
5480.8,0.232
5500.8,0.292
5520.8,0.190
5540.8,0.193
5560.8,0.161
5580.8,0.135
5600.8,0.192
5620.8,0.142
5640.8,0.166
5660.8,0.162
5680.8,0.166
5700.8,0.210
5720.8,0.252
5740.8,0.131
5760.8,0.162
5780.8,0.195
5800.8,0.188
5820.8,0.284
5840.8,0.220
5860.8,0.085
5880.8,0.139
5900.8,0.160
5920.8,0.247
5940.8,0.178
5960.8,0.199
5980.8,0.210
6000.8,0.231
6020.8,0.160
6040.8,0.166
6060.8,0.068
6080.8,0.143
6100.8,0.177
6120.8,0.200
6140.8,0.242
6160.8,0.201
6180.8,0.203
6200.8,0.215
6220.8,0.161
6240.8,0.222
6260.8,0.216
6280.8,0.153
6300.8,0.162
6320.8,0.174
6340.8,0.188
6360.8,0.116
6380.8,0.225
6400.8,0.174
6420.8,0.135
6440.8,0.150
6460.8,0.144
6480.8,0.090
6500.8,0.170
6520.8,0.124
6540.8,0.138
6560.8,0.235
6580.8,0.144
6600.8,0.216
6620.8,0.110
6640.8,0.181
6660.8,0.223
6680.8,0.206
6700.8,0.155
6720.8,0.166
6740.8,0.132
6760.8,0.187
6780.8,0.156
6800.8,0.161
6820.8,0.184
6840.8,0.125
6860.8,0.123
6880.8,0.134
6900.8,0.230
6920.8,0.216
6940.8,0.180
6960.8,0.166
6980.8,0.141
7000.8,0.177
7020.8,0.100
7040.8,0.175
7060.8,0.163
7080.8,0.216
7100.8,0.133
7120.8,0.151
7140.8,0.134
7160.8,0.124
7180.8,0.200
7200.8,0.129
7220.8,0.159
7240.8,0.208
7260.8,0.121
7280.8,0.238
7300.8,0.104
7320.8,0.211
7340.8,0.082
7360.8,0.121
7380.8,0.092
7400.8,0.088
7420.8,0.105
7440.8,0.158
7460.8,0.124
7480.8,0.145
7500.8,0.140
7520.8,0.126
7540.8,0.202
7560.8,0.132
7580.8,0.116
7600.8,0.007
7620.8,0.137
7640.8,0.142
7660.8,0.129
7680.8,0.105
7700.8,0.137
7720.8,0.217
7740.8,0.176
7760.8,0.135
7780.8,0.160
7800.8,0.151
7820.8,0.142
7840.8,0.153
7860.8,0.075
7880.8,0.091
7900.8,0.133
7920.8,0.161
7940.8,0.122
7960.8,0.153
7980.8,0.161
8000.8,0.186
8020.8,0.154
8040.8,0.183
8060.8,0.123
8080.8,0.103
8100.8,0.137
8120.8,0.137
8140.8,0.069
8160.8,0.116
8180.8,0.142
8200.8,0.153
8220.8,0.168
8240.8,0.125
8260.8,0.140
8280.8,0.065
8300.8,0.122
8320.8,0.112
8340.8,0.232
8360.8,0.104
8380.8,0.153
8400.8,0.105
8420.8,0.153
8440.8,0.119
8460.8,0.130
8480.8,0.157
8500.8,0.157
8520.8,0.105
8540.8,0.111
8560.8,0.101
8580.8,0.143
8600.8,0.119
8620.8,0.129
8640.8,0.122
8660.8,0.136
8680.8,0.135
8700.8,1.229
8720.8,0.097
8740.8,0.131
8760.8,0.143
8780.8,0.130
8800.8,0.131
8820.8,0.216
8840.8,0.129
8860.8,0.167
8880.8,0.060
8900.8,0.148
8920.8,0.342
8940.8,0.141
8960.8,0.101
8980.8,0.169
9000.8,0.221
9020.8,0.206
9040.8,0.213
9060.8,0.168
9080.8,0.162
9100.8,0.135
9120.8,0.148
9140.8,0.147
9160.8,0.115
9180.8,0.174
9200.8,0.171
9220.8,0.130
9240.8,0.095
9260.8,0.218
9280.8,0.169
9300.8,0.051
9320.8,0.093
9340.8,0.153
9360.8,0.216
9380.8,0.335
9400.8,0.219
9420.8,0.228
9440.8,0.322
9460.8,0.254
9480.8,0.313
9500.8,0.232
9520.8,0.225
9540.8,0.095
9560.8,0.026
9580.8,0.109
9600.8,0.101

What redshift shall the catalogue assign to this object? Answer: 1.334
